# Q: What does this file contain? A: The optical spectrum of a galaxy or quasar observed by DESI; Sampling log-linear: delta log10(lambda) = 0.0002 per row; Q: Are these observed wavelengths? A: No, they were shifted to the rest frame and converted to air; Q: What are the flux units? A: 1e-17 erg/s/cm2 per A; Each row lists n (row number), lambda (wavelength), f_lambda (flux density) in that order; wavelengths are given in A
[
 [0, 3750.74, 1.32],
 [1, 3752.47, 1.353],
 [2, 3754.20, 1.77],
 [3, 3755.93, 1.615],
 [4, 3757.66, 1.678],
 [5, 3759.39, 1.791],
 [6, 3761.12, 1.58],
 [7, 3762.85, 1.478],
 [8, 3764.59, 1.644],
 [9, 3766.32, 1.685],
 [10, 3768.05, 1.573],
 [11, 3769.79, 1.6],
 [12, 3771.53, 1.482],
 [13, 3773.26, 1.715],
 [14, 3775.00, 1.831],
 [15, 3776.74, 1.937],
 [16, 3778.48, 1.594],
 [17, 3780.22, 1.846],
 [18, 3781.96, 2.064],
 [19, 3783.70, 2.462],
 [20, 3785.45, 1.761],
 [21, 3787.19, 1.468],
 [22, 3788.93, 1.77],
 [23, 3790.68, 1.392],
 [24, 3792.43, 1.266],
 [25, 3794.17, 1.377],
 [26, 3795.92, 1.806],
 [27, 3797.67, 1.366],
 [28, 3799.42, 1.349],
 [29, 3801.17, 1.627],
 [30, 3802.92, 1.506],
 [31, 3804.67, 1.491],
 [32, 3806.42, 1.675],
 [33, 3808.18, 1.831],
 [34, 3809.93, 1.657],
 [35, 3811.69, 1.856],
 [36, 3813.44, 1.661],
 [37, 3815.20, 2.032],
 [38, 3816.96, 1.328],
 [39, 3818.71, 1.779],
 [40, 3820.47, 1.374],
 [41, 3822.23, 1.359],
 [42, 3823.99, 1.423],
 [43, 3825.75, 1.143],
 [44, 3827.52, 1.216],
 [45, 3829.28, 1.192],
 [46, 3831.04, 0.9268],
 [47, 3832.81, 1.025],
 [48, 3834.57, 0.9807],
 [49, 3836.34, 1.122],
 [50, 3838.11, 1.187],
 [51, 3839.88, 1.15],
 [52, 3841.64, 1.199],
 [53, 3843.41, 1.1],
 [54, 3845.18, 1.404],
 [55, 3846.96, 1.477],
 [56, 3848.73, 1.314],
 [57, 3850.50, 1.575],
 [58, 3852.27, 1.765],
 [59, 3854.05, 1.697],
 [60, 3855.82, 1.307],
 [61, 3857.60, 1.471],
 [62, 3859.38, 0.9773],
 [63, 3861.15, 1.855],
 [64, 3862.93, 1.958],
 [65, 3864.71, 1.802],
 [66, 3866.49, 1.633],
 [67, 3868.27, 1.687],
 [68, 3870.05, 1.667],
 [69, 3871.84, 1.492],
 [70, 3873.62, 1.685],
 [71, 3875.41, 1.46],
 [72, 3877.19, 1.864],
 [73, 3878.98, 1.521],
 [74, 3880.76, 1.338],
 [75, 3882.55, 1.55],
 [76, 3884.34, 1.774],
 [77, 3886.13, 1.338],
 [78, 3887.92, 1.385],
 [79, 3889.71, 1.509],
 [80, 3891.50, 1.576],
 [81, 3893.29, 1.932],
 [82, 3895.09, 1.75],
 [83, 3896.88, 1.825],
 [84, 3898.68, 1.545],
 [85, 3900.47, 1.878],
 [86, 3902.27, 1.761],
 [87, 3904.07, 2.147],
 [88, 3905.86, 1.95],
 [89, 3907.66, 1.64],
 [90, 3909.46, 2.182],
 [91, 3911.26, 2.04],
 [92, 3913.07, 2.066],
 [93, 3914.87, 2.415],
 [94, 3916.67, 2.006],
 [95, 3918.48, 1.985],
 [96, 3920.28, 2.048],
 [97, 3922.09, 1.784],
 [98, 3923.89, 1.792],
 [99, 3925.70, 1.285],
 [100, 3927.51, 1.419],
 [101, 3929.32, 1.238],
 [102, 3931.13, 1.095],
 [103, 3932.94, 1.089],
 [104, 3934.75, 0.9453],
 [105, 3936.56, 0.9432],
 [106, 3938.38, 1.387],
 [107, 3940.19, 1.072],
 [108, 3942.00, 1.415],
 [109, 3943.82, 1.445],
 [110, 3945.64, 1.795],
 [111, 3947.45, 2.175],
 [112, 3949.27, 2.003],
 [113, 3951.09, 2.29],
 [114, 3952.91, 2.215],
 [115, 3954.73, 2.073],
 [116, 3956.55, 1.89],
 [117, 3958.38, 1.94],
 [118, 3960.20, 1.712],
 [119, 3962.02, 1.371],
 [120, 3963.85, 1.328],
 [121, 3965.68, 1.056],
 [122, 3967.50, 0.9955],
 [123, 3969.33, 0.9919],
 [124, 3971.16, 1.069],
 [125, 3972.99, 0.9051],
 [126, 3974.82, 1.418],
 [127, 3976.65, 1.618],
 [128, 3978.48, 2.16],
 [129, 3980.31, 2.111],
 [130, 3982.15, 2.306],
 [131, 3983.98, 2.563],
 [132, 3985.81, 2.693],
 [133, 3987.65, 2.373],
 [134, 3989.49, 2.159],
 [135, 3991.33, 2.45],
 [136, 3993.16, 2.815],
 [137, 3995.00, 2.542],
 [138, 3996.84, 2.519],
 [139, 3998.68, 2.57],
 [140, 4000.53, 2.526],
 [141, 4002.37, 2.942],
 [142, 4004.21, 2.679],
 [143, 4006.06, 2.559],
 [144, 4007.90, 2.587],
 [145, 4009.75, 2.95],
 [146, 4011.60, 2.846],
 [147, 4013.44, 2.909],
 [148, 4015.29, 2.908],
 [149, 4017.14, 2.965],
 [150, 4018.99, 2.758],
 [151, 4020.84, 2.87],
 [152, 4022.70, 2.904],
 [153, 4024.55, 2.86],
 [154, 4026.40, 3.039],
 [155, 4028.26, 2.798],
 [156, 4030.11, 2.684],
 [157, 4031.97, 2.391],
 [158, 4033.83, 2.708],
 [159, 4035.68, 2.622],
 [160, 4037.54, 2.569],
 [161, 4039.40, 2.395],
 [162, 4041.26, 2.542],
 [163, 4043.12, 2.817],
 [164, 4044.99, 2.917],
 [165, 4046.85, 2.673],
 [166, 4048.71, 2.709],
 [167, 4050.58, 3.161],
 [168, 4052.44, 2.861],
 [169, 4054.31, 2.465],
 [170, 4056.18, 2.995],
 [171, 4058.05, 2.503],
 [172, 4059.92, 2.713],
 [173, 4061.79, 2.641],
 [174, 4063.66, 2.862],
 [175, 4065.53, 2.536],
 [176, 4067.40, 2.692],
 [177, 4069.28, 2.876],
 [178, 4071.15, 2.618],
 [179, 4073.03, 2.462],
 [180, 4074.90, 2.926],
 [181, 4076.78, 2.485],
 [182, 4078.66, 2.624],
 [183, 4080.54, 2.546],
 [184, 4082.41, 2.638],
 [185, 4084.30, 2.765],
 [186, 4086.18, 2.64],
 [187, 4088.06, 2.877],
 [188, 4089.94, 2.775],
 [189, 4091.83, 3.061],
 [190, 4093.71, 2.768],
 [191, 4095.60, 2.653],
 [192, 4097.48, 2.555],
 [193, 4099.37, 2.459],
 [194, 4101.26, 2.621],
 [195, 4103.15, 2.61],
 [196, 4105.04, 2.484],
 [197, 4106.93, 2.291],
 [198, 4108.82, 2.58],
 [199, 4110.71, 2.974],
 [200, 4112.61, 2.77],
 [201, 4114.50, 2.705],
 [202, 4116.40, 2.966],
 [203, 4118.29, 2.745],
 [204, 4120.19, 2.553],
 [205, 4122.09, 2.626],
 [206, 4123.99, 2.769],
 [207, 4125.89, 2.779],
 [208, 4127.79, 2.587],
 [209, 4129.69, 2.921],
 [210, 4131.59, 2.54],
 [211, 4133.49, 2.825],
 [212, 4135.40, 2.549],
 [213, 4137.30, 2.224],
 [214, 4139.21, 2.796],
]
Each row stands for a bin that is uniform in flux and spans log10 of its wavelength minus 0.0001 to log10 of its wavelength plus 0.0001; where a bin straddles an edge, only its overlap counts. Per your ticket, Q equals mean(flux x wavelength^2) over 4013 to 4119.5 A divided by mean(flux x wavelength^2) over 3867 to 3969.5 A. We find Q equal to 1.8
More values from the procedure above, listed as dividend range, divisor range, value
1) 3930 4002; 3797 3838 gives 1.37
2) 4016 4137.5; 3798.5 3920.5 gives 1.90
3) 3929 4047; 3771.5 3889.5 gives 1.54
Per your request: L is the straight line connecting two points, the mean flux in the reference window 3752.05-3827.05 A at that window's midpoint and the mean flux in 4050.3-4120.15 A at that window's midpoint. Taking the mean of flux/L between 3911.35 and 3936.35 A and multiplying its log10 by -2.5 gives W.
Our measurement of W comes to 0.283 mag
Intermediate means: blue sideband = 1.63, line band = 1.62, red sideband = 2.69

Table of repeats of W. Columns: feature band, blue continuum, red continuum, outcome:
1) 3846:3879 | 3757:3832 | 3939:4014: 0.11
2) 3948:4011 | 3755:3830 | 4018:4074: 0.18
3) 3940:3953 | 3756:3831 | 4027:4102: 0.22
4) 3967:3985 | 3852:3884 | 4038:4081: 0.33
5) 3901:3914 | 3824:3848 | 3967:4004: -0.21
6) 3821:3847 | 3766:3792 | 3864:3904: 0.38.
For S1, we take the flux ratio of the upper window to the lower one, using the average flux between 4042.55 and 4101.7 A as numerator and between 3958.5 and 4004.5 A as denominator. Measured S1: 1.37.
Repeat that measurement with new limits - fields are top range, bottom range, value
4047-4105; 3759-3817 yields 1.62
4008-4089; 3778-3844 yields 1.84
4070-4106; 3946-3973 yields 1.64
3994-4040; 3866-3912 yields 1.61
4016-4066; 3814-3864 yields 2.00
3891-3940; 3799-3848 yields 1.21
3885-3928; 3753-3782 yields 1.07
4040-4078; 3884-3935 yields 1.59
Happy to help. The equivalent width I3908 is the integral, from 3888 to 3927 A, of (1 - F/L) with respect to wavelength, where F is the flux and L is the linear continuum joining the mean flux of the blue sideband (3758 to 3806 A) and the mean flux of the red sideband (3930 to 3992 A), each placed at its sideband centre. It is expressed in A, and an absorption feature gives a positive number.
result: -4.3 A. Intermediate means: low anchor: 1.65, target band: 1.85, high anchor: 1.67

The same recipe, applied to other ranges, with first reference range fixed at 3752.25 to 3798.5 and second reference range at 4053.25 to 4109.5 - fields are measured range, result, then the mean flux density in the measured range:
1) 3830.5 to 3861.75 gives 9.8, 1.31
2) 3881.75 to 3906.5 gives 4.2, 1.71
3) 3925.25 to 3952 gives 9.2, 1.44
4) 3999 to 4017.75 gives -2.7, 2.78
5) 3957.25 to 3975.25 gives 7.9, 1.28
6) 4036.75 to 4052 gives -1.1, 2.73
